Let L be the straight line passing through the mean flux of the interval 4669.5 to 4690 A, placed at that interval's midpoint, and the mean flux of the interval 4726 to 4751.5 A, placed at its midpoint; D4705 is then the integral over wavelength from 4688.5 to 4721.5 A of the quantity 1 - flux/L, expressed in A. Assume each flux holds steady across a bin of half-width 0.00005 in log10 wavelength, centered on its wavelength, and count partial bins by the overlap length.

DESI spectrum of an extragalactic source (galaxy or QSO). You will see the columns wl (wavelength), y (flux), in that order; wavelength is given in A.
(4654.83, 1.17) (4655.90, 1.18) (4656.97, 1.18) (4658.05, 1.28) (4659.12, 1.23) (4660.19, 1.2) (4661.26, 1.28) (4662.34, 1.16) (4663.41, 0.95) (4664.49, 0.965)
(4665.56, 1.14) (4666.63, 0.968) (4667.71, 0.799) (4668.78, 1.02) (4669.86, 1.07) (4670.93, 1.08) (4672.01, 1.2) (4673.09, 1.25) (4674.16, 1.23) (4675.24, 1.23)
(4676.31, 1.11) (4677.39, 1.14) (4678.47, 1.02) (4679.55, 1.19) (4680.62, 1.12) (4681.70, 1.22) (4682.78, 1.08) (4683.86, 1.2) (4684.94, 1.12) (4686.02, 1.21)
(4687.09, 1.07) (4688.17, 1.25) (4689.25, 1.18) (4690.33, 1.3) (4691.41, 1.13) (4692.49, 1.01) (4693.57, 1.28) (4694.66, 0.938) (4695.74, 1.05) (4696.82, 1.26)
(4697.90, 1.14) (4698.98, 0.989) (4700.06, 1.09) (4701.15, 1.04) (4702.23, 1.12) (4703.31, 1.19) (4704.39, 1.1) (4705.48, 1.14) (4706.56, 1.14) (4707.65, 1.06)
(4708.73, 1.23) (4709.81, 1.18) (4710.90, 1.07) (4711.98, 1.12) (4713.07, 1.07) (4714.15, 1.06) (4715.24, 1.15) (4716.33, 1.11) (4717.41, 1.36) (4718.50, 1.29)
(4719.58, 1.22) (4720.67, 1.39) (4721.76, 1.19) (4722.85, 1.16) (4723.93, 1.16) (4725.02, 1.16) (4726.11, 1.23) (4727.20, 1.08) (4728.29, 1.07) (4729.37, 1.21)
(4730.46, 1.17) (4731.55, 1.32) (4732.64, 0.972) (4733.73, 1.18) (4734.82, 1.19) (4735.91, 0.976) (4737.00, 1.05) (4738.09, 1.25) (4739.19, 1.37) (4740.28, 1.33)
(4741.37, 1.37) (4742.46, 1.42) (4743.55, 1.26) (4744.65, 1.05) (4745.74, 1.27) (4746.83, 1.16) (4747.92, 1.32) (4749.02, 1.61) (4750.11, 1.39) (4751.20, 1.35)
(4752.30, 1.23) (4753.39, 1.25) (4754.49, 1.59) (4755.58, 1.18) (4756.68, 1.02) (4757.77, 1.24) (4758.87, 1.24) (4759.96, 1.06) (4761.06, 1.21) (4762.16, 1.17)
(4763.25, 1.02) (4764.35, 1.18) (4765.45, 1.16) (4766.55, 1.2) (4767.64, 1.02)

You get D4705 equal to 1.2 A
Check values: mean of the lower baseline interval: 1.16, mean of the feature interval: 1.15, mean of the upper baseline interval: 1.23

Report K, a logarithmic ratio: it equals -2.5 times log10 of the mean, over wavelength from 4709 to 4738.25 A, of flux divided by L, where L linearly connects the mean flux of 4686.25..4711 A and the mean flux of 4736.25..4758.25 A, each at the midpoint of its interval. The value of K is 0.04 mag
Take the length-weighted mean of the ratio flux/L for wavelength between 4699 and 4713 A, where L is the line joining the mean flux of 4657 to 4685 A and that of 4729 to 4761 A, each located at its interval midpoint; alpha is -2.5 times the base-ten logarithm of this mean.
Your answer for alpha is 0.06 mag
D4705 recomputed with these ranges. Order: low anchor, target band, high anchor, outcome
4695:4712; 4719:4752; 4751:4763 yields -1.4 A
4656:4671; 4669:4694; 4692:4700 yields -1.4 A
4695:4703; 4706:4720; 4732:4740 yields -0.5 A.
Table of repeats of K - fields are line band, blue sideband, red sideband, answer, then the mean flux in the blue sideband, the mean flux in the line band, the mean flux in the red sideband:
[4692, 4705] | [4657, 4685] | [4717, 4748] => 0.061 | 1.13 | 1.1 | 1.21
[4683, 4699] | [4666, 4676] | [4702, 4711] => -0.024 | 1.1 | 1.15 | 1.14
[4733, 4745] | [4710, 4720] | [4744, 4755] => 0.045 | 1.16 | 1.22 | 1.32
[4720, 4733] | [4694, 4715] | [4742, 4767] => -0.013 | 1.11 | 1.18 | 1.24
